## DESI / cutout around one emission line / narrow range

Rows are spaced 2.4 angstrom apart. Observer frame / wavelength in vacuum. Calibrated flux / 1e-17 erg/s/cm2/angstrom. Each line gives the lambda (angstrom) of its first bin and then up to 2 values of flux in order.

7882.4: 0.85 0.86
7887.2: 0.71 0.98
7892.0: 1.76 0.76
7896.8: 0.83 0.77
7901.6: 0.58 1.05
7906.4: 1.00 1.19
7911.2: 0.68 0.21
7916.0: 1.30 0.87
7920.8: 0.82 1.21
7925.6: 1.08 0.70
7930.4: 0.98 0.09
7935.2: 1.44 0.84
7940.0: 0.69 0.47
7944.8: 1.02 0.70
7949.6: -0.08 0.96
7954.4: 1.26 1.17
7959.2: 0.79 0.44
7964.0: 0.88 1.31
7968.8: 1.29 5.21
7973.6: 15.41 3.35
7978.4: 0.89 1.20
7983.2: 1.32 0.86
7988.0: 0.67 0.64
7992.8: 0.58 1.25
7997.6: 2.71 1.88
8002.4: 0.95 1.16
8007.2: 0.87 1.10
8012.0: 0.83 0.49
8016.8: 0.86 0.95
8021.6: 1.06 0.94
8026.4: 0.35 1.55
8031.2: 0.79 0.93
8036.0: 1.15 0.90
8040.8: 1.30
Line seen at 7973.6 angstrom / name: H-alpha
